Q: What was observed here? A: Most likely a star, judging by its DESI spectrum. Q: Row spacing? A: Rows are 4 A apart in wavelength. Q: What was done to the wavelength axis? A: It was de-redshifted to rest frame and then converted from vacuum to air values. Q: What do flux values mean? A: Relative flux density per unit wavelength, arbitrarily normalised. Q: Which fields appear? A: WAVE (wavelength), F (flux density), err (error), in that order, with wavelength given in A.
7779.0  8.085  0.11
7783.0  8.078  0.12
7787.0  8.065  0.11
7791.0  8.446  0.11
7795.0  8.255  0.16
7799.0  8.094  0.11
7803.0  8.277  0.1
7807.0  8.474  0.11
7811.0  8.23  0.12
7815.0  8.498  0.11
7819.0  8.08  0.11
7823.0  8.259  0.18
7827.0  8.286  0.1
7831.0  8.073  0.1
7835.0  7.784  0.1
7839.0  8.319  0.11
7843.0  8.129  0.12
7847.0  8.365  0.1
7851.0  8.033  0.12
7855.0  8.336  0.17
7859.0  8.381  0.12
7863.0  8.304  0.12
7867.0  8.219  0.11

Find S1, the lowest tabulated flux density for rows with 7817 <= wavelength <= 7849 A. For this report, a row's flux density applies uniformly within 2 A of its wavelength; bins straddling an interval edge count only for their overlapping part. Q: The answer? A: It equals 7.784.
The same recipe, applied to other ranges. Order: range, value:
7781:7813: 8.065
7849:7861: 8.033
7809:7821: 8.08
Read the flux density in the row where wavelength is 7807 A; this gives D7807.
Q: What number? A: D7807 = 8.474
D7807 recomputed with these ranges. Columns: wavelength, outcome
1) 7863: 8.304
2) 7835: 7.784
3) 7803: 8.277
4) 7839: 8.319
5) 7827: 8.286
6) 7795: 8.255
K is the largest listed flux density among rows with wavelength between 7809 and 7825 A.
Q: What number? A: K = 8.498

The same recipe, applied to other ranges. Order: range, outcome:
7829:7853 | 8.365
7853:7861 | 8.381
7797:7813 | 8.474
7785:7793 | 8.446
